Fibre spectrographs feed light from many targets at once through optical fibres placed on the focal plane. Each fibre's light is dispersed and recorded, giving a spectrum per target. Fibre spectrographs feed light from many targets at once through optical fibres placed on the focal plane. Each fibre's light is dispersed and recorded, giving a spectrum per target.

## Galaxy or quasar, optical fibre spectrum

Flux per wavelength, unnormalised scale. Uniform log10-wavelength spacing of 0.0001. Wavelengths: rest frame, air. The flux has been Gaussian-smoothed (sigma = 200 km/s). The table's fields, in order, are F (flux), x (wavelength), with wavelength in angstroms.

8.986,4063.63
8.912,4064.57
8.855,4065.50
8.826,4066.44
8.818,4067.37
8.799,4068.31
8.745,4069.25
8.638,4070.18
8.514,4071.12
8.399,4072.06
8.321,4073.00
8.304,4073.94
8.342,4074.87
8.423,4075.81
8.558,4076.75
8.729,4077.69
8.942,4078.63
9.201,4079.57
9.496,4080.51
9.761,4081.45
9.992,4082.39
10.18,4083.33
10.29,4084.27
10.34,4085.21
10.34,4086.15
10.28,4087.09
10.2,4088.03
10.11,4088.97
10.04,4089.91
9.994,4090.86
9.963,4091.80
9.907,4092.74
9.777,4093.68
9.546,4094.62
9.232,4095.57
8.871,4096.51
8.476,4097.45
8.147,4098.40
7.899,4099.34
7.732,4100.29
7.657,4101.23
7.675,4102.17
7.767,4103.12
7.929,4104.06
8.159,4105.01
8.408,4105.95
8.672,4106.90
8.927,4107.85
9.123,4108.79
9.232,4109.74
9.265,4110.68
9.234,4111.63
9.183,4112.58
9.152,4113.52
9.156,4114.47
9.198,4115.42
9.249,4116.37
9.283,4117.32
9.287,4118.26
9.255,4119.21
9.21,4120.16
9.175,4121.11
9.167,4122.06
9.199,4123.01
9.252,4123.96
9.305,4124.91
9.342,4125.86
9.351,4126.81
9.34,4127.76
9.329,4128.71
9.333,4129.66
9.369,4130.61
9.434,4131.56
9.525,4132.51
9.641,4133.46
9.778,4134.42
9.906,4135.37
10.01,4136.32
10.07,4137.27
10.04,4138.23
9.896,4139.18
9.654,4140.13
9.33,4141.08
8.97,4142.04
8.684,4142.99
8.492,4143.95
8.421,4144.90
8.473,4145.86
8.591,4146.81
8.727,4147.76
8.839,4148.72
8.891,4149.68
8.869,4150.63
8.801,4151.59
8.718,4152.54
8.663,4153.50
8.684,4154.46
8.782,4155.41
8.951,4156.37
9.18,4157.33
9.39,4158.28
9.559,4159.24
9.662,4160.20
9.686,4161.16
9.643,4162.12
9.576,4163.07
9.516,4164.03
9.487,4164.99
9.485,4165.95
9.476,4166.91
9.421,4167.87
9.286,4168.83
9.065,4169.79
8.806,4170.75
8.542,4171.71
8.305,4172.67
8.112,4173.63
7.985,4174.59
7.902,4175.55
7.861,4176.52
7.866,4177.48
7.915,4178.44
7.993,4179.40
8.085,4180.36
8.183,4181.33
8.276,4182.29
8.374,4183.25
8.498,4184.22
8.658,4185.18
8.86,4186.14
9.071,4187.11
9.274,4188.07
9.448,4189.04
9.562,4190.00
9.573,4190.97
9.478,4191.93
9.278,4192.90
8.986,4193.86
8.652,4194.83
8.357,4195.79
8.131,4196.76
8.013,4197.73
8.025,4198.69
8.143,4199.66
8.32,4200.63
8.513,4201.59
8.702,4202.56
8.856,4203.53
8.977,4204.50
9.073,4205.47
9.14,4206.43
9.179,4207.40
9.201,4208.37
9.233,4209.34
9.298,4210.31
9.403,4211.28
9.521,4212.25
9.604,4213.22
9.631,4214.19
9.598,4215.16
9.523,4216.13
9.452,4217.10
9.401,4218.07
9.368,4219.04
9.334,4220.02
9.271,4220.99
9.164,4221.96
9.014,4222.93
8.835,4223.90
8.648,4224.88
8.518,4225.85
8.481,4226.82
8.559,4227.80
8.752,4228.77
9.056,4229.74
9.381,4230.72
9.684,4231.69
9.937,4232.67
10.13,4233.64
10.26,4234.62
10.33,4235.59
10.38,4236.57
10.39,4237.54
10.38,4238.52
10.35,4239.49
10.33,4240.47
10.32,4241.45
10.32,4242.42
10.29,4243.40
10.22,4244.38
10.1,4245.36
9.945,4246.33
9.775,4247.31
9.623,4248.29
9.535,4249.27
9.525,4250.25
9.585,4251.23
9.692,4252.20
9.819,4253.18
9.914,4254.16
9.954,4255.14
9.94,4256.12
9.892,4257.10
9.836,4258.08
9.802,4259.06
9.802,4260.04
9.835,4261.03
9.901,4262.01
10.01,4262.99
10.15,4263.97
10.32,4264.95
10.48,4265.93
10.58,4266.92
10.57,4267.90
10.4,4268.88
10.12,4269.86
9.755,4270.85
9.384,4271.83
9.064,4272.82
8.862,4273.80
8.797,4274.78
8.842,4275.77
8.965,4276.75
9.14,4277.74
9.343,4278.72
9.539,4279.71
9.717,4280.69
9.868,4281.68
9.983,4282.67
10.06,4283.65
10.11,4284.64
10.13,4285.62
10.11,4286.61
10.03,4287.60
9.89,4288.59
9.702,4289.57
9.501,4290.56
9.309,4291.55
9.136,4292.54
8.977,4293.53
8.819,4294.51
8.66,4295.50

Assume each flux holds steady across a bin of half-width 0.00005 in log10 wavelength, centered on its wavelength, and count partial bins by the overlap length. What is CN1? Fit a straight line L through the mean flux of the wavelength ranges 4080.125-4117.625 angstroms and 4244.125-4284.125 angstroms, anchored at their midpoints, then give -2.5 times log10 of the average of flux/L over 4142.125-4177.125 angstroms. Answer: 0.060 mag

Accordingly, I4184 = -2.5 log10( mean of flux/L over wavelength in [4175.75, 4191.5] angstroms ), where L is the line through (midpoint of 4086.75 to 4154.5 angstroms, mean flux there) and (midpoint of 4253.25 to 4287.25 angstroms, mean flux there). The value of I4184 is 0.10 mag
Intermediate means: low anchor 9.12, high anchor 9.8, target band 8.58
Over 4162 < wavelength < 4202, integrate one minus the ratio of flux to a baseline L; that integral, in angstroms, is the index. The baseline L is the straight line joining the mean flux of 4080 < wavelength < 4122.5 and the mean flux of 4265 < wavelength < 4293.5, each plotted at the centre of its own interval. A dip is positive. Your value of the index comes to 3.0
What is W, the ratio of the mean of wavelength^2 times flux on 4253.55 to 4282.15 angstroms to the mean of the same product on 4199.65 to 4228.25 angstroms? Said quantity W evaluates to 1.10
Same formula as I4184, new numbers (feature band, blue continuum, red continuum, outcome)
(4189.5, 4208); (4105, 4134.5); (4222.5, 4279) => 0.09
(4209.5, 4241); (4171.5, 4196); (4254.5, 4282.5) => -0.04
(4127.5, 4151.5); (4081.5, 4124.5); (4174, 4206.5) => -0.04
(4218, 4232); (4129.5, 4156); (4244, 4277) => 0.07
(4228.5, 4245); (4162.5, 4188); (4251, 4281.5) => -0.07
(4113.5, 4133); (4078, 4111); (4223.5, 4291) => 0.00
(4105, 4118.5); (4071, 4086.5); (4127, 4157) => 0.01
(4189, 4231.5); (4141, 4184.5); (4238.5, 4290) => 0.03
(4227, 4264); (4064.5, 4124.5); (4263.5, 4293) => -0.03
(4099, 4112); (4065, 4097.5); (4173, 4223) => 0.10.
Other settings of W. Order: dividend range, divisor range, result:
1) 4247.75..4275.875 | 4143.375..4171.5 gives 1.14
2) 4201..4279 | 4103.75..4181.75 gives 1.11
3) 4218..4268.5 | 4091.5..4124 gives 1.17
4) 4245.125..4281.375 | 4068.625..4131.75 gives 1.16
